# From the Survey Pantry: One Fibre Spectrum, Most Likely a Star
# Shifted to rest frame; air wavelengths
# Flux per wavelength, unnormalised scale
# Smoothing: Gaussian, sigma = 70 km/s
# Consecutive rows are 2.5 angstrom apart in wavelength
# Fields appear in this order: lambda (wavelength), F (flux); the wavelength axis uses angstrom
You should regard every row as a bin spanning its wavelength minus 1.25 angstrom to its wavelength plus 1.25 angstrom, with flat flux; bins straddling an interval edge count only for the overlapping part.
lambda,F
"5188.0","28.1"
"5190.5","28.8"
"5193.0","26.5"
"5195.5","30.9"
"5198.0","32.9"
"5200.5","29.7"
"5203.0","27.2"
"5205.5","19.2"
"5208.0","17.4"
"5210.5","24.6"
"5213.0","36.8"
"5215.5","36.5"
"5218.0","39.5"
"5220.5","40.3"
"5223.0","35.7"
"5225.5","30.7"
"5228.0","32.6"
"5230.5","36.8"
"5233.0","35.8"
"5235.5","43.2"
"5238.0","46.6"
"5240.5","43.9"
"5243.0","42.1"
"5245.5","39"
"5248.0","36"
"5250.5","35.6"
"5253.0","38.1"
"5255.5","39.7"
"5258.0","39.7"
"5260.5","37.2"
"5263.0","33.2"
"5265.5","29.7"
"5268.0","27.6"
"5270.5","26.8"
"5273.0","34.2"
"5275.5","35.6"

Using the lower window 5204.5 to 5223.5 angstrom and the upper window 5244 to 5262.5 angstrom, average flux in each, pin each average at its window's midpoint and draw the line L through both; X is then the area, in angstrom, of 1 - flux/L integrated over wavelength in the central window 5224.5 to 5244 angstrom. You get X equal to -2.4 angstrom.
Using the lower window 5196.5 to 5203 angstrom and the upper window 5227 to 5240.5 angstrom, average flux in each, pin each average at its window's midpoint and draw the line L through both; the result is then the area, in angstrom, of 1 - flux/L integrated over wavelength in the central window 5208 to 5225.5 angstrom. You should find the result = 0.6 angstrom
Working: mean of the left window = 30.5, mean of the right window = 39.6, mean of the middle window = 33.9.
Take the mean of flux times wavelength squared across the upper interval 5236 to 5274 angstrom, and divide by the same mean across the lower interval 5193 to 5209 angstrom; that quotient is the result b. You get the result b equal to 1.42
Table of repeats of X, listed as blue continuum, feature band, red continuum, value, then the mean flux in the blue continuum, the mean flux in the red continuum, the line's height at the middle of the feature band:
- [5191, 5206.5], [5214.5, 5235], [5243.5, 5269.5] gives -3.2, 27.9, 35.7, 31.4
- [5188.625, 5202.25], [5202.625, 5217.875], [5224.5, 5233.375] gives 1.8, 29.6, 33.9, 31.5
